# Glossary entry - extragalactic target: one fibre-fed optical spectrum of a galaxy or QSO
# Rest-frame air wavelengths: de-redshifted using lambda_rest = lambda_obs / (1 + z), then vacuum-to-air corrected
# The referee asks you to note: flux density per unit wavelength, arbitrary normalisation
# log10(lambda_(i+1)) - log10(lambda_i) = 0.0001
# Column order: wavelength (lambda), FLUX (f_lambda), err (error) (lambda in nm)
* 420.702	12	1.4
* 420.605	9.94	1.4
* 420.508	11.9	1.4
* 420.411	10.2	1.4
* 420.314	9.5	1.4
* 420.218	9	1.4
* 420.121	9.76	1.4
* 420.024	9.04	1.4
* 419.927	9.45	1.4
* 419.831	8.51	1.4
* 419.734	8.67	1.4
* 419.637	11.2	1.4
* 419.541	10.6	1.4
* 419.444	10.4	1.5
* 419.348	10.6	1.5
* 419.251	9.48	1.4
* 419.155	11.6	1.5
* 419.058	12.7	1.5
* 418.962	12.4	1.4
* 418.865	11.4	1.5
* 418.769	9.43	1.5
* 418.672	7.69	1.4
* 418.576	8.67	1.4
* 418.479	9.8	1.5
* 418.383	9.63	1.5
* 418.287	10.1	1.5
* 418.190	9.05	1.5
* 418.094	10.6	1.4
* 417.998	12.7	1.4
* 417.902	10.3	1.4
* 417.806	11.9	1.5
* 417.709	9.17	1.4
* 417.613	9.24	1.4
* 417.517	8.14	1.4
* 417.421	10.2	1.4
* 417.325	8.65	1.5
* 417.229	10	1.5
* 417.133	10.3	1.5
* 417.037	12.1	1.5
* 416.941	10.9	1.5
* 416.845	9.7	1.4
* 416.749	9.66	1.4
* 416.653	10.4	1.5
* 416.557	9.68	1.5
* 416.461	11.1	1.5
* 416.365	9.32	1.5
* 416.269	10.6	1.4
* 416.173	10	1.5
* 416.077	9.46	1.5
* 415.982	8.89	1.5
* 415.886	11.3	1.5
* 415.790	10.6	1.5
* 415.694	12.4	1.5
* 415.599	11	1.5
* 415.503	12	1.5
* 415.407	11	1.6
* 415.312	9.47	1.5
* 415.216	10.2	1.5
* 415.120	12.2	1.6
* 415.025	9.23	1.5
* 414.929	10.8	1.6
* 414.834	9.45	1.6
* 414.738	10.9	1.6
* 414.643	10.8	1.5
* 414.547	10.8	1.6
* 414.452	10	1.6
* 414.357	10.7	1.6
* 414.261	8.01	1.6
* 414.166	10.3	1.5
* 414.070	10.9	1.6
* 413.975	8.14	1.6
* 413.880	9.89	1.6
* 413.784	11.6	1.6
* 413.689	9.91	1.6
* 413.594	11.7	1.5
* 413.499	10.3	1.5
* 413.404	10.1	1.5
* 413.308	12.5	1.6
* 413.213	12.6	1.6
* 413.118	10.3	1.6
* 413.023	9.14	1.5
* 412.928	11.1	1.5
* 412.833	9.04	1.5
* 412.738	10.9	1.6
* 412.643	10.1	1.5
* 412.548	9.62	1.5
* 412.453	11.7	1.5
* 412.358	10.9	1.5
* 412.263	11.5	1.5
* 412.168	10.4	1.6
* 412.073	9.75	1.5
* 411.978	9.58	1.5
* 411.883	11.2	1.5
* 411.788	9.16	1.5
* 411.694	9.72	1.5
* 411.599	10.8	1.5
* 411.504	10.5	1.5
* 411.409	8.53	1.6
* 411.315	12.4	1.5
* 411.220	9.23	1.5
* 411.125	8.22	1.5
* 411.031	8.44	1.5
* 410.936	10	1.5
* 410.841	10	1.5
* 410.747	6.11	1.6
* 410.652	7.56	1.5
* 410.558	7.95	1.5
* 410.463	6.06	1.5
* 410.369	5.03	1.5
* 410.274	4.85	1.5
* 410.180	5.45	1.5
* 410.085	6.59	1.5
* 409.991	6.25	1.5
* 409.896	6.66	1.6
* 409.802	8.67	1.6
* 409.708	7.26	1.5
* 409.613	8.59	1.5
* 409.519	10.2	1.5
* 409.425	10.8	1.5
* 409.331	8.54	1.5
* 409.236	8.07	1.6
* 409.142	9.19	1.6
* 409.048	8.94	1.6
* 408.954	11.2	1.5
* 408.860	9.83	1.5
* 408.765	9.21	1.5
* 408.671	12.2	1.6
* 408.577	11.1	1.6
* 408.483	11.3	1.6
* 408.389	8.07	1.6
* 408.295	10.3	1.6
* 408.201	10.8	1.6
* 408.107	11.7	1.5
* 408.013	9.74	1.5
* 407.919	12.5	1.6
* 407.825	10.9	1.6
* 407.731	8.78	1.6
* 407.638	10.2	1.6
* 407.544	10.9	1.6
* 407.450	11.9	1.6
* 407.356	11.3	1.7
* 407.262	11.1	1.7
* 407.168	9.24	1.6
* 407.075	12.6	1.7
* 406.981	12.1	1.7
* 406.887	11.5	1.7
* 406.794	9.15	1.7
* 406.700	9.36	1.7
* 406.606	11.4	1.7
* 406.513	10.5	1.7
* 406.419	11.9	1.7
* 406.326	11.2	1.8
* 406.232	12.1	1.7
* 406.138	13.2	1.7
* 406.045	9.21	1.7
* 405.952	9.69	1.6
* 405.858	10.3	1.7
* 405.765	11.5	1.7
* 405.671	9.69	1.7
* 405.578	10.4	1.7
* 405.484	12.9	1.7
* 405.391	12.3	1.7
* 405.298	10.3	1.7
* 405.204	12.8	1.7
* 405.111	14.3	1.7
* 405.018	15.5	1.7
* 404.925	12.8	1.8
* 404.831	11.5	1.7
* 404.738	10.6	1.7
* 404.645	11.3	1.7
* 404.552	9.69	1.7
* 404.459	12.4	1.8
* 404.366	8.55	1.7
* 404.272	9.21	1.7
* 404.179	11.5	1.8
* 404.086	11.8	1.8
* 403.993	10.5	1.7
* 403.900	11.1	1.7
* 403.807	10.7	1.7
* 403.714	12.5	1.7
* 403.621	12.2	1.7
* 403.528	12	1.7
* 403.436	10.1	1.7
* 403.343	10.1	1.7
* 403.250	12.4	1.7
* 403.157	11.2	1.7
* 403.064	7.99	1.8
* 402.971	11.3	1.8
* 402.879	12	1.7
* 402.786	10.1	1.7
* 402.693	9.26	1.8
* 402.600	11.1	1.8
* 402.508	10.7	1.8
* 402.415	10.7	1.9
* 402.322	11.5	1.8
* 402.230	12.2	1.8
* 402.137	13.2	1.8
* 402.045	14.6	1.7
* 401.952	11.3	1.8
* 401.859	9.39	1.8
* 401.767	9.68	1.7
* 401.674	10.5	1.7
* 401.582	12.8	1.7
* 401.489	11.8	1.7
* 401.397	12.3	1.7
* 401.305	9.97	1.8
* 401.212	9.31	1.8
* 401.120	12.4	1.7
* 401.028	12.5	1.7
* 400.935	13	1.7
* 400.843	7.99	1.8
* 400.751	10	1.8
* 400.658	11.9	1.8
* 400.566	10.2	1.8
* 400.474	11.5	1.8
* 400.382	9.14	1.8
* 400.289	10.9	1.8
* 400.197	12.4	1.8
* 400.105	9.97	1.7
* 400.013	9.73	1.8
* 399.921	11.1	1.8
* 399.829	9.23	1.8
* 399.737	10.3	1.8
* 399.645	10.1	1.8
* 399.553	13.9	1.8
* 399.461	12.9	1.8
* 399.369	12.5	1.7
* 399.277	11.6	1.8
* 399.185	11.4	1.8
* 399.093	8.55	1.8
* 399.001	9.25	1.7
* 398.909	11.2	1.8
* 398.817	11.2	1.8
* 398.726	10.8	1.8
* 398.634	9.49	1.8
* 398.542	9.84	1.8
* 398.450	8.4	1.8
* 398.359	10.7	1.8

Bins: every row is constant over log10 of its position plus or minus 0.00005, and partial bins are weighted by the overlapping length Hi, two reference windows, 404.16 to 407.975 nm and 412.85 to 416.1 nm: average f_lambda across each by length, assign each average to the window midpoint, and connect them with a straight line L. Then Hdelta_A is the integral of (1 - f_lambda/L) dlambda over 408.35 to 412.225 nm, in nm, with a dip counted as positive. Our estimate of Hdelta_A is 0.70 nm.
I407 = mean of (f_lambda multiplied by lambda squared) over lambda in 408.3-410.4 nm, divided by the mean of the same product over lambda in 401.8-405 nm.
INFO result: 0.80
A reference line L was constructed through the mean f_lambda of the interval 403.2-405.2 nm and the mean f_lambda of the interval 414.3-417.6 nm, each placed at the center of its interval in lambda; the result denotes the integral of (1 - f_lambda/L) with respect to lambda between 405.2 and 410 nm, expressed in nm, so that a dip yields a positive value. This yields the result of 0.34 nm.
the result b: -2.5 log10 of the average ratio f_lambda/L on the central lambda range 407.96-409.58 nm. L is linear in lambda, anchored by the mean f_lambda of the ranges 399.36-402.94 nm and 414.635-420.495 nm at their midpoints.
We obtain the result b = 0.07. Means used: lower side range 11.1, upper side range 10.2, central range 10.1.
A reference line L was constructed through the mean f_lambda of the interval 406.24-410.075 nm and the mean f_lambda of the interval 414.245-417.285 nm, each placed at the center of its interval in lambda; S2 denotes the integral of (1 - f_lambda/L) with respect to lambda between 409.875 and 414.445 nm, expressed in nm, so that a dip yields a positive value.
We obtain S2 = 0.38 nm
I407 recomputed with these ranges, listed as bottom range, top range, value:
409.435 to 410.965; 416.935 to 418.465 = 1.43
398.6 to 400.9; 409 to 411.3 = 0.78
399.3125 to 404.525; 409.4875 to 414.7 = 0.90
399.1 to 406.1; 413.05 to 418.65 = 0.99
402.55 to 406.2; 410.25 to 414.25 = 0.90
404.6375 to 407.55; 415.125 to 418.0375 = 0.96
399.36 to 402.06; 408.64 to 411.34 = 0.79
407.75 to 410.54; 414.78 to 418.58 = 1.19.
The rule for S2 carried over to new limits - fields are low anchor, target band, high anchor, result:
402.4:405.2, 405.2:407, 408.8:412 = -0.128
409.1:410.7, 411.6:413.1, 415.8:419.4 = -0.344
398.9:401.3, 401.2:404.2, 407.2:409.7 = -0.141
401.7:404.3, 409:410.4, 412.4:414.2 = 0.394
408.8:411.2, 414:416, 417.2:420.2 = -0.291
